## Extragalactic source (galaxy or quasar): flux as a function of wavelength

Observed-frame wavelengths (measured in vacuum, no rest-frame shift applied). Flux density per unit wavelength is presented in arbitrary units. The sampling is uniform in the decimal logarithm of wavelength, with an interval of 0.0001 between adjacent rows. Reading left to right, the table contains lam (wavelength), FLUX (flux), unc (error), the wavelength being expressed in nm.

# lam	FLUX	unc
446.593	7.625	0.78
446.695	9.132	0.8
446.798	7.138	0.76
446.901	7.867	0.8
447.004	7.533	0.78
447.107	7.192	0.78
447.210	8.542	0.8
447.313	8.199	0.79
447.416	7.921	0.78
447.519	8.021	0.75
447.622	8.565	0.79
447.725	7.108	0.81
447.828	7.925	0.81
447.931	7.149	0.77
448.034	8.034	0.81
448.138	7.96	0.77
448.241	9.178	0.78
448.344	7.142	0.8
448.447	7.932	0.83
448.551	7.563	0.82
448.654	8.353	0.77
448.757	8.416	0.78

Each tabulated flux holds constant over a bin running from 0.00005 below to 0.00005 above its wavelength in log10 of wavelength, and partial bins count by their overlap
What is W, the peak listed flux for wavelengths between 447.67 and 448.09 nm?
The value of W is 8.034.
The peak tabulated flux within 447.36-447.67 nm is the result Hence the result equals 8.565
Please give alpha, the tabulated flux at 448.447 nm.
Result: 7.932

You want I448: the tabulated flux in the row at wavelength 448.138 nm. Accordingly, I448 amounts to 7.96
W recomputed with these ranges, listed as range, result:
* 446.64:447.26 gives 9.132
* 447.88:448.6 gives 9.178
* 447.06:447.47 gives 8.542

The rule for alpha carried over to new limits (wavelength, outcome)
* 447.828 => 7.925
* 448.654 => 8.353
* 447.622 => 8.565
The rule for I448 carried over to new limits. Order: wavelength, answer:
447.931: 7.149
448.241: 9.178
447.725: 7.108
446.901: 7.867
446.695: 9.132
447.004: 7.533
